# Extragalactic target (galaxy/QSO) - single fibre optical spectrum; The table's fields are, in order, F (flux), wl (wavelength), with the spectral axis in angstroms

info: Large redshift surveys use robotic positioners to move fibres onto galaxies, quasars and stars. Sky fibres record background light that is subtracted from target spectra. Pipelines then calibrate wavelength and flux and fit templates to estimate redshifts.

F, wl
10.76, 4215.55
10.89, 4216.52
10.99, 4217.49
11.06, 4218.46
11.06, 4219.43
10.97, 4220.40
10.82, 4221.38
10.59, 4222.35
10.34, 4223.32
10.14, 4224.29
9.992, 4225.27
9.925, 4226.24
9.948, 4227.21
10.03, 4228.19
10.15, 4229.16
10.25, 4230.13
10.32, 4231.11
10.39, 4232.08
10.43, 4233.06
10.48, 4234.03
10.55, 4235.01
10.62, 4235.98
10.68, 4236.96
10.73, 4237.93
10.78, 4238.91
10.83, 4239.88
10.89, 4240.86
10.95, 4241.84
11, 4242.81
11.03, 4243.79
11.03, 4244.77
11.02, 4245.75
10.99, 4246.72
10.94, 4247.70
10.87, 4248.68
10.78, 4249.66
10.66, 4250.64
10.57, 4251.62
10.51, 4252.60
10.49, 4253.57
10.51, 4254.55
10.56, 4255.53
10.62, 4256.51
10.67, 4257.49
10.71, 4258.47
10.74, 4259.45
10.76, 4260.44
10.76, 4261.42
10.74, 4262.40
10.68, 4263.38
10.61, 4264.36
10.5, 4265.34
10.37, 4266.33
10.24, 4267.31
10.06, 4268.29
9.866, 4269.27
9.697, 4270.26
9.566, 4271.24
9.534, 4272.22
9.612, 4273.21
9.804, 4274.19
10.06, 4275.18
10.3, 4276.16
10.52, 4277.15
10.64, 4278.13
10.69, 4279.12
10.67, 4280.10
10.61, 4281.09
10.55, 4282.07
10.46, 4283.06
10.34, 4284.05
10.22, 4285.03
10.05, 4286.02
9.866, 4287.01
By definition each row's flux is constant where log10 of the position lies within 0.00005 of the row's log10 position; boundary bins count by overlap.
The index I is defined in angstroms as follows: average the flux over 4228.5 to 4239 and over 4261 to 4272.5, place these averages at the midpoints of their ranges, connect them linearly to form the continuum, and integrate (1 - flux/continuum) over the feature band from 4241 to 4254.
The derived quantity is -0.6 angstroms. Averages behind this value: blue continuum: 10.5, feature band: 10.8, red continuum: 10.2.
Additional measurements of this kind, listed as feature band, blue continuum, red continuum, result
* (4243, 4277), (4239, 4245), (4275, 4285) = 0.8 angstroms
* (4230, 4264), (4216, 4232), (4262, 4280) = -1.2 angstroms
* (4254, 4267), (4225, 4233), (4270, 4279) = -0.7 angstroms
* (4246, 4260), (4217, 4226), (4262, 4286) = -0.4 angstroms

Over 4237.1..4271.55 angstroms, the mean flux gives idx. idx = 10.6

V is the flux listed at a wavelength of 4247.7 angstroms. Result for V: 10.94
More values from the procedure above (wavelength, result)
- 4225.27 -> 9.992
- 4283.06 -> 10.46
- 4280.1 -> 10.67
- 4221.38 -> 10.82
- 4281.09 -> 10.61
